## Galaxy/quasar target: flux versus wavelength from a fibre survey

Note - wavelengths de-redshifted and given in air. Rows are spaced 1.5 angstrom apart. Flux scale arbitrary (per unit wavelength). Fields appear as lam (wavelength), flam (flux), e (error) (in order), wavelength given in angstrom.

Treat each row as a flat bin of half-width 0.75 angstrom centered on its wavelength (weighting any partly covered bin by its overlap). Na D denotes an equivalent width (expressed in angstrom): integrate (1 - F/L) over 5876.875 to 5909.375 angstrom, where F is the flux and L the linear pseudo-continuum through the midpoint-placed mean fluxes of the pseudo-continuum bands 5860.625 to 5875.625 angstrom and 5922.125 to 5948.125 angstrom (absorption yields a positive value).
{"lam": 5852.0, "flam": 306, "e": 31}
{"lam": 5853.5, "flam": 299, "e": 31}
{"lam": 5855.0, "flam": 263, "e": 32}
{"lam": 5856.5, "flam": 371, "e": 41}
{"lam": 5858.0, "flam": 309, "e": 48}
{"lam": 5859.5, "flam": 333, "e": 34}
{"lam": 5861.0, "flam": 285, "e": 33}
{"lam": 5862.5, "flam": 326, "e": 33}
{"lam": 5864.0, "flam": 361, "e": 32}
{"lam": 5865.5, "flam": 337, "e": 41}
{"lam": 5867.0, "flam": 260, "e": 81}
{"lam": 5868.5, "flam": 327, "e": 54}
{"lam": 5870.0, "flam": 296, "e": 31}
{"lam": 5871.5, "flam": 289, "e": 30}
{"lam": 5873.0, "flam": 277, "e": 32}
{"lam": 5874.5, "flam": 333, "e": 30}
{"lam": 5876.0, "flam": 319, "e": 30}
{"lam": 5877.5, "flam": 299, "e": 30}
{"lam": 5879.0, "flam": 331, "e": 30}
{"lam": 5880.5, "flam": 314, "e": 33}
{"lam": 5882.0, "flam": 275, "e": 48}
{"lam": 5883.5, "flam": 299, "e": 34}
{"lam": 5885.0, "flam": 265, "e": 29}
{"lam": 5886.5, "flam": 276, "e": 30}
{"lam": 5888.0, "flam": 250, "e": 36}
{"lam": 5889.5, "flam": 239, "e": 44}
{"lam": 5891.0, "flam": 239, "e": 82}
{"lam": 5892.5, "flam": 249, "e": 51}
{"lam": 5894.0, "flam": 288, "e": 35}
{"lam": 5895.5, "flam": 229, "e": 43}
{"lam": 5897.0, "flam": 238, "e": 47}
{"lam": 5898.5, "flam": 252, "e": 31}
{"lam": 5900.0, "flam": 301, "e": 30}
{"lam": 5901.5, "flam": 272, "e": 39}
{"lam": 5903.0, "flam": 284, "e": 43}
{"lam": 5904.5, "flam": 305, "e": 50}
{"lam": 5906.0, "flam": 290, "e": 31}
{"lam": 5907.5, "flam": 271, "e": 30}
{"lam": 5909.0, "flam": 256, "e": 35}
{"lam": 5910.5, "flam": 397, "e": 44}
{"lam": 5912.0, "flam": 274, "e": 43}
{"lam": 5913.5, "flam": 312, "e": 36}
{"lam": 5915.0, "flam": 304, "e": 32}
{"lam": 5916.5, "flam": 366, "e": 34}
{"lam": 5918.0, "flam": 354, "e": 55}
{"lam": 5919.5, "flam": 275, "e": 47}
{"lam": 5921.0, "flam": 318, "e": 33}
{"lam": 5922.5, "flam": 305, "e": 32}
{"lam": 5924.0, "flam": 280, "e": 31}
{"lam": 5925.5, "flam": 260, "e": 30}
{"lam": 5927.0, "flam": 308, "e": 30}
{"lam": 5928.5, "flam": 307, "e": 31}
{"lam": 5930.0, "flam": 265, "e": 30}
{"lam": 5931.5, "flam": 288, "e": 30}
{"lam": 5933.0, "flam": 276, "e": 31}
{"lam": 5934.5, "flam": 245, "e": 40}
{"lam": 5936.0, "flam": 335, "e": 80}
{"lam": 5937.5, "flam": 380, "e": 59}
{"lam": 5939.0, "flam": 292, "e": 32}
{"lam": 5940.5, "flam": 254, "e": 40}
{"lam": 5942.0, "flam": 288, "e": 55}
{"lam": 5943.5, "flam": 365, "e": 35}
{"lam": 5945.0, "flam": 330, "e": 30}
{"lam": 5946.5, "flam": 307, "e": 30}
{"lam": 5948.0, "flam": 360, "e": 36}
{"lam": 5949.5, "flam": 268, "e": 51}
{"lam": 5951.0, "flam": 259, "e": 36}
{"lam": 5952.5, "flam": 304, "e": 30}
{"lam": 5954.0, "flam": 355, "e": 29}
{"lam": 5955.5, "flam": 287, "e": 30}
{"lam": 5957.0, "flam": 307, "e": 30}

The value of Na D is 3.48 angstrom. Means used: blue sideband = 310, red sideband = 301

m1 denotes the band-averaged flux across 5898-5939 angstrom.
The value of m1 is 299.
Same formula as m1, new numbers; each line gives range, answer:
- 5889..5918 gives 285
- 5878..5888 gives 290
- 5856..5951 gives 297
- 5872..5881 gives 311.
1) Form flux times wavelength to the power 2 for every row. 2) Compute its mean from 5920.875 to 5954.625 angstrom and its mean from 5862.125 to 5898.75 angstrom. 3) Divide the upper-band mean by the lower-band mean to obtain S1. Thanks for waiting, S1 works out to 1.1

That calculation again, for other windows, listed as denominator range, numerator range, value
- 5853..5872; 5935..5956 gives 1.03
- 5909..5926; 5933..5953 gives 0.99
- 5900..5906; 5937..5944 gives 1.09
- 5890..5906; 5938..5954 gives 1.17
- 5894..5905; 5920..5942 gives 1.10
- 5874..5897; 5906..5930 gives 1.10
